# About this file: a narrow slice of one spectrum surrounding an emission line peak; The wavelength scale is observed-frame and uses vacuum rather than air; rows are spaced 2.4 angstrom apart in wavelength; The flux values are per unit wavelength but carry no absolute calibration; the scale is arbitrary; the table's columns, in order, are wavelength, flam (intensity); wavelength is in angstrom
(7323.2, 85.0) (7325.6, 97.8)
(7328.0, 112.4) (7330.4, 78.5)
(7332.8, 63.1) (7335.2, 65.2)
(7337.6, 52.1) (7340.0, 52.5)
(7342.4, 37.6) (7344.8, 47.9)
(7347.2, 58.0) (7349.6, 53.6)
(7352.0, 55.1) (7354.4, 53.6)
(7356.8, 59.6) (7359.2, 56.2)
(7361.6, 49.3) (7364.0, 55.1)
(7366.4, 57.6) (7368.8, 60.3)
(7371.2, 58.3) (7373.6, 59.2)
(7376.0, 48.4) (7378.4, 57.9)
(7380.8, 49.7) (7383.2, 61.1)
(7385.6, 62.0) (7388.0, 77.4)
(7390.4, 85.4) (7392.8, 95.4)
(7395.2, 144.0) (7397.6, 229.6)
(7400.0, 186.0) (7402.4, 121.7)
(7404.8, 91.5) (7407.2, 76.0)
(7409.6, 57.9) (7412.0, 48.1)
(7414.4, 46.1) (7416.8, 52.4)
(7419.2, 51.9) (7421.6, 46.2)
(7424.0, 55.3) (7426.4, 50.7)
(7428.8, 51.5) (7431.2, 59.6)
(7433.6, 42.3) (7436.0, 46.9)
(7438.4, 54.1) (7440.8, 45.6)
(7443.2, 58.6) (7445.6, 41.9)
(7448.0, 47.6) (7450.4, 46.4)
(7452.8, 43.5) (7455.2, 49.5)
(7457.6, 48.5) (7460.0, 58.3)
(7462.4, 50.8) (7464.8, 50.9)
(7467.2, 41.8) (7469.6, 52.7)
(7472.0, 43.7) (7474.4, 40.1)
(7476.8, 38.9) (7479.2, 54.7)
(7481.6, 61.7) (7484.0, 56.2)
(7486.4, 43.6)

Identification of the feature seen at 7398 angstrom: [O III] 5007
